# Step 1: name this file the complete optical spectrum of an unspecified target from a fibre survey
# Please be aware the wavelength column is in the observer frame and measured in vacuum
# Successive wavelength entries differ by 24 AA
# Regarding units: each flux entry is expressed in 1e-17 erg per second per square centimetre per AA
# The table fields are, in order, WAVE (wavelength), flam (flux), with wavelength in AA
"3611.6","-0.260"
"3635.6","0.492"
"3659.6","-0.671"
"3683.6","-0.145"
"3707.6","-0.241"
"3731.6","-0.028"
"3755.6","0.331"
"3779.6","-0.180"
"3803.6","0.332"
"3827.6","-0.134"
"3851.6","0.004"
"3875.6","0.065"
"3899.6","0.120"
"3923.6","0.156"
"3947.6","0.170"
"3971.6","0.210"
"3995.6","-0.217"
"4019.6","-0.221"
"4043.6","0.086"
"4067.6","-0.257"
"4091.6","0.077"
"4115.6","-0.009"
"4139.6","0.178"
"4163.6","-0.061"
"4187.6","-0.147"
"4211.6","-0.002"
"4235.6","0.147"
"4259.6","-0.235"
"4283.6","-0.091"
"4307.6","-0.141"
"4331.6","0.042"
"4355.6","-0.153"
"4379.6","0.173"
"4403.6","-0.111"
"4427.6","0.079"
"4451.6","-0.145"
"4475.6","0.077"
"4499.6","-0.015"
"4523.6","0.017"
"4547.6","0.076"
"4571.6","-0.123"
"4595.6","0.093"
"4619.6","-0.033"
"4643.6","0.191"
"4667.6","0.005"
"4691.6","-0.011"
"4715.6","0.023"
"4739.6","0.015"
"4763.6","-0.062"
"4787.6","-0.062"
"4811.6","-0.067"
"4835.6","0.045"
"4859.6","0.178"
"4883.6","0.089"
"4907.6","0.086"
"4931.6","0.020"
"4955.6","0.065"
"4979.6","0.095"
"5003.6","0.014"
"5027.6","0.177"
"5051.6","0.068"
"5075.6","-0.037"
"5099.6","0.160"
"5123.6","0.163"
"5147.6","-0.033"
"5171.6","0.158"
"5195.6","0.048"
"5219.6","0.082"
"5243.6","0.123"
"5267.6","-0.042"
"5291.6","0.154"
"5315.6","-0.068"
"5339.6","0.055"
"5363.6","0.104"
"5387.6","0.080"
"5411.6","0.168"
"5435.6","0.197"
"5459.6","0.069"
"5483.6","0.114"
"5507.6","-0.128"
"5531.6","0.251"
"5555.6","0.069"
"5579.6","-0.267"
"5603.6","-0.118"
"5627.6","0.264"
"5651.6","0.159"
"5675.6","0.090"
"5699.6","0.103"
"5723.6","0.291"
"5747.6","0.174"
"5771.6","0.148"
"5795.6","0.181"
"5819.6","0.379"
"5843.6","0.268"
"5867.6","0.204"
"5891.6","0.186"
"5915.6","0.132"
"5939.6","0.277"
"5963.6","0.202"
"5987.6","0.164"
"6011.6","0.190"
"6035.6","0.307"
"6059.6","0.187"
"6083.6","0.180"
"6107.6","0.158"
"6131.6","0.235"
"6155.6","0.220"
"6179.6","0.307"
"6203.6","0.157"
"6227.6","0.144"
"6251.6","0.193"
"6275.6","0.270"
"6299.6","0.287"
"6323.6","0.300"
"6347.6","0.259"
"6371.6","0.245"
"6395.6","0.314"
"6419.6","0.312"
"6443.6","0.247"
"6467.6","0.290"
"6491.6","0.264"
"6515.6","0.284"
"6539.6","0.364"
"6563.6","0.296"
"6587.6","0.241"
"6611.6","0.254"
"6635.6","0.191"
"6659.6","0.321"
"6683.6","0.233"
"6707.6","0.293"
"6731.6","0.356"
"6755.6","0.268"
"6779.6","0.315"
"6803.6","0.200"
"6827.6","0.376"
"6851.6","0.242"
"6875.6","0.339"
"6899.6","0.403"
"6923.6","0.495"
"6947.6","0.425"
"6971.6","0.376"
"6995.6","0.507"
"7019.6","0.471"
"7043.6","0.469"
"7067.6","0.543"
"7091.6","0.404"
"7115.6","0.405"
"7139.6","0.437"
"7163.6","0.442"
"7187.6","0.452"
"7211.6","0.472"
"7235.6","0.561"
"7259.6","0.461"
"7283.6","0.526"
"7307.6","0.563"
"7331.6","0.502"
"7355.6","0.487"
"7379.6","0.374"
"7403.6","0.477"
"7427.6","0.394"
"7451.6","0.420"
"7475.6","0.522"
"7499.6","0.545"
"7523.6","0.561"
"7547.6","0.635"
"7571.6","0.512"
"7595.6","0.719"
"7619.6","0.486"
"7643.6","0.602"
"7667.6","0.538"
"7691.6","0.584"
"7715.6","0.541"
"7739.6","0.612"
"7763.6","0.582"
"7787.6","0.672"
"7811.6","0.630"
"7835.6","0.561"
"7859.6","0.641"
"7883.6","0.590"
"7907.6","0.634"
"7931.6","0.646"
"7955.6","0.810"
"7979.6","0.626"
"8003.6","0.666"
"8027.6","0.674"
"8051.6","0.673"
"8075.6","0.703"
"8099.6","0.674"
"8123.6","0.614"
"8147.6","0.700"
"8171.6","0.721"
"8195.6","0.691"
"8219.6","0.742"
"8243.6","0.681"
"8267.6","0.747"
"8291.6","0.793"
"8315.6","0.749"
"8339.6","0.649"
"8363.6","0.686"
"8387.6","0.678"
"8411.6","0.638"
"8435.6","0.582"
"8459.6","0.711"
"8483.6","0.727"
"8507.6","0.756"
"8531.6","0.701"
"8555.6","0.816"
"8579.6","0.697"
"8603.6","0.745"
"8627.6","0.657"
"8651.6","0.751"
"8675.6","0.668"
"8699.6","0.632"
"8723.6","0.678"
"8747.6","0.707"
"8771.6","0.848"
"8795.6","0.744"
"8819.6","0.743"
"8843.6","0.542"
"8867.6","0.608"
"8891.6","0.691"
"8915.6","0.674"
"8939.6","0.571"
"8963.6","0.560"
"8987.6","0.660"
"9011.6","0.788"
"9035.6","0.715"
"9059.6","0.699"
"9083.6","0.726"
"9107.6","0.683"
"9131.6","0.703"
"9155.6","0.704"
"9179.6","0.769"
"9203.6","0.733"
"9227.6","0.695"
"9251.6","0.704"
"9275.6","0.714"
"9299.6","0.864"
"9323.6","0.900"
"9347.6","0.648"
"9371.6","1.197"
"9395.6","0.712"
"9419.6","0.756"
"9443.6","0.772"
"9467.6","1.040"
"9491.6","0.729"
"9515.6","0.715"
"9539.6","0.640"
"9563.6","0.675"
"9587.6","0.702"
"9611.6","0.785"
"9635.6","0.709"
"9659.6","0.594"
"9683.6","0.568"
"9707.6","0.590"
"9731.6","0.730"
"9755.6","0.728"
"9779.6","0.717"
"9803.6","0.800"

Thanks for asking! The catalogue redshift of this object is 0.728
